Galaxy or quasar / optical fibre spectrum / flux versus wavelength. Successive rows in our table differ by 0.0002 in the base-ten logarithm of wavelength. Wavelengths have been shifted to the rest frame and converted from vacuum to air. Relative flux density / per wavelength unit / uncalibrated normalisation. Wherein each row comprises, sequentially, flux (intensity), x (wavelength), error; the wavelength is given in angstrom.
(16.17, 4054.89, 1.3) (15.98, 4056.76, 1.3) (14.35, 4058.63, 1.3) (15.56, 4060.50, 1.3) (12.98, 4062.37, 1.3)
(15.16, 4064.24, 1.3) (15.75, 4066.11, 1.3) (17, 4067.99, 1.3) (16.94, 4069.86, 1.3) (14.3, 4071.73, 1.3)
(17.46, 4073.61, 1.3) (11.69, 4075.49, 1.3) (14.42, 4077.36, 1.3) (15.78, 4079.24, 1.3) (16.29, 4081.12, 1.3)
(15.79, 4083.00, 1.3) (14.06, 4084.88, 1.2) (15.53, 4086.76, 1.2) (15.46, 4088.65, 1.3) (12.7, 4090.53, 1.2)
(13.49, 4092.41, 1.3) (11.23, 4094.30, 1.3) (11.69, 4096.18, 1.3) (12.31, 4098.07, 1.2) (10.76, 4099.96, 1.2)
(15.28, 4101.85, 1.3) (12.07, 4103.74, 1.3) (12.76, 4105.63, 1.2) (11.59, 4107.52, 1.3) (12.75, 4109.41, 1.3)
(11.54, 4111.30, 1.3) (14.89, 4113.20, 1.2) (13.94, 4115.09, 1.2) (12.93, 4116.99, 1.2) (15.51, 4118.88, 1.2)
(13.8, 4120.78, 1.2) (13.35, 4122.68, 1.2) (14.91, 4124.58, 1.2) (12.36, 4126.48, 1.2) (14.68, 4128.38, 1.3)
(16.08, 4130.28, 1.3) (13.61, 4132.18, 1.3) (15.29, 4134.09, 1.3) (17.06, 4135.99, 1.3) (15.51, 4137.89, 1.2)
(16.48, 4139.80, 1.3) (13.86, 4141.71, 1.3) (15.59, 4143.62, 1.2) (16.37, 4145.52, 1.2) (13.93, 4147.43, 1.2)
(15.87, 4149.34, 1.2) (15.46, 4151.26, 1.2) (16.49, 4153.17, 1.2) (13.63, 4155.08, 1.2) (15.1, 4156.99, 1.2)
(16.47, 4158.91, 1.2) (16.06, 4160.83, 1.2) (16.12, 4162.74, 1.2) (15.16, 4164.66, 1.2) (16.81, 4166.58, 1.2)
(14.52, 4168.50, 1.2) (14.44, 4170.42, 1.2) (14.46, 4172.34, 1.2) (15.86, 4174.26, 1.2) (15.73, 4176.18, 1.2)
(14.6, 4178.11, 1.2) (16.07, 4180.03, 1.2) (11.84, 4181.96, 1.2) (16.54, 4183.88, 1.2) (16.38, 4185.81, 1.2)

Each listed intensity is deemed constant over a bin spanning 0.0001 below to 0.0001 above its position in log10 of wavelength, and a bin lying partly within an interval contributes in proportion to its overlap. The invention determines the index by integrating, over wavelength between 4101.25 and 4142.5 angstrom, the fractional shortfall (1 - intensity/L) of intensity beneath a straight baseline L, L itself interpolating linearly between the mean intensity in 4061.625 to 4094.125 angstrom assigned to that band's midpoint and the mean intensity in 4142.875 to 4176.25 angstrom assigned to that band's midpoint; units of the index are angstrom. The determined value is 3.0 angstrom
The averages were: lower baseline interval 14.9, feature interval 14.1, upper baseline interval 15.4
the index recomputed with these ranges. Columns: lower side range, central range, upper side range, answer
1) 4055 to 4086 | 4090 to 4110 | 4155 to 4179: 3.8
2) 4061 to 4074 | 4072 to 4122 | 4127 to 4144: 5.7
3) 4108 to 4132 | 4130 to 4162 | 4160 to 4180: -1.7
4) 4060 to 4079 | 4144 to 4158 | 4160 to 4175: 0.1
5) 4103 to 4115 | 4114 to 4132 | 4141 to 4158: -0.8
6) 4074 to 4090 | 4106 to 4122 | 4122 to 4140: 1.7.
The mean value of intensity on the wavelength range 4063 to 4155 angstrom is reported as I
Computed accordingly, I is 14.4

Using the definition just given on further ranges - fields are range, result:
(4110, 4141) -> 14.5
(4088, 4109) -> 12.6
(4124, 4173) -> 15.3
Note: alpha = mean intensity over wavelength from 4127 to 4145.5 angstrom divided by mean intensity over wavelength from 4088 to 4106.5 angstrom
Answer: 1.20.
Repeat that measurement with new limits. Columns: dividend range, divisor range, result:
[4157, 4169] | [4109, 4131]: 1.14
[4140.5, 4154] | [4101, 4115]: 1.18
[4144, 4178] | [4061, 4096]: 1.05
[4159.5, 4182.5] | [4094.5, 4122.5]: 1.17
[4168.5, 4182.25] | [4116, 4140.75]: 1.01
